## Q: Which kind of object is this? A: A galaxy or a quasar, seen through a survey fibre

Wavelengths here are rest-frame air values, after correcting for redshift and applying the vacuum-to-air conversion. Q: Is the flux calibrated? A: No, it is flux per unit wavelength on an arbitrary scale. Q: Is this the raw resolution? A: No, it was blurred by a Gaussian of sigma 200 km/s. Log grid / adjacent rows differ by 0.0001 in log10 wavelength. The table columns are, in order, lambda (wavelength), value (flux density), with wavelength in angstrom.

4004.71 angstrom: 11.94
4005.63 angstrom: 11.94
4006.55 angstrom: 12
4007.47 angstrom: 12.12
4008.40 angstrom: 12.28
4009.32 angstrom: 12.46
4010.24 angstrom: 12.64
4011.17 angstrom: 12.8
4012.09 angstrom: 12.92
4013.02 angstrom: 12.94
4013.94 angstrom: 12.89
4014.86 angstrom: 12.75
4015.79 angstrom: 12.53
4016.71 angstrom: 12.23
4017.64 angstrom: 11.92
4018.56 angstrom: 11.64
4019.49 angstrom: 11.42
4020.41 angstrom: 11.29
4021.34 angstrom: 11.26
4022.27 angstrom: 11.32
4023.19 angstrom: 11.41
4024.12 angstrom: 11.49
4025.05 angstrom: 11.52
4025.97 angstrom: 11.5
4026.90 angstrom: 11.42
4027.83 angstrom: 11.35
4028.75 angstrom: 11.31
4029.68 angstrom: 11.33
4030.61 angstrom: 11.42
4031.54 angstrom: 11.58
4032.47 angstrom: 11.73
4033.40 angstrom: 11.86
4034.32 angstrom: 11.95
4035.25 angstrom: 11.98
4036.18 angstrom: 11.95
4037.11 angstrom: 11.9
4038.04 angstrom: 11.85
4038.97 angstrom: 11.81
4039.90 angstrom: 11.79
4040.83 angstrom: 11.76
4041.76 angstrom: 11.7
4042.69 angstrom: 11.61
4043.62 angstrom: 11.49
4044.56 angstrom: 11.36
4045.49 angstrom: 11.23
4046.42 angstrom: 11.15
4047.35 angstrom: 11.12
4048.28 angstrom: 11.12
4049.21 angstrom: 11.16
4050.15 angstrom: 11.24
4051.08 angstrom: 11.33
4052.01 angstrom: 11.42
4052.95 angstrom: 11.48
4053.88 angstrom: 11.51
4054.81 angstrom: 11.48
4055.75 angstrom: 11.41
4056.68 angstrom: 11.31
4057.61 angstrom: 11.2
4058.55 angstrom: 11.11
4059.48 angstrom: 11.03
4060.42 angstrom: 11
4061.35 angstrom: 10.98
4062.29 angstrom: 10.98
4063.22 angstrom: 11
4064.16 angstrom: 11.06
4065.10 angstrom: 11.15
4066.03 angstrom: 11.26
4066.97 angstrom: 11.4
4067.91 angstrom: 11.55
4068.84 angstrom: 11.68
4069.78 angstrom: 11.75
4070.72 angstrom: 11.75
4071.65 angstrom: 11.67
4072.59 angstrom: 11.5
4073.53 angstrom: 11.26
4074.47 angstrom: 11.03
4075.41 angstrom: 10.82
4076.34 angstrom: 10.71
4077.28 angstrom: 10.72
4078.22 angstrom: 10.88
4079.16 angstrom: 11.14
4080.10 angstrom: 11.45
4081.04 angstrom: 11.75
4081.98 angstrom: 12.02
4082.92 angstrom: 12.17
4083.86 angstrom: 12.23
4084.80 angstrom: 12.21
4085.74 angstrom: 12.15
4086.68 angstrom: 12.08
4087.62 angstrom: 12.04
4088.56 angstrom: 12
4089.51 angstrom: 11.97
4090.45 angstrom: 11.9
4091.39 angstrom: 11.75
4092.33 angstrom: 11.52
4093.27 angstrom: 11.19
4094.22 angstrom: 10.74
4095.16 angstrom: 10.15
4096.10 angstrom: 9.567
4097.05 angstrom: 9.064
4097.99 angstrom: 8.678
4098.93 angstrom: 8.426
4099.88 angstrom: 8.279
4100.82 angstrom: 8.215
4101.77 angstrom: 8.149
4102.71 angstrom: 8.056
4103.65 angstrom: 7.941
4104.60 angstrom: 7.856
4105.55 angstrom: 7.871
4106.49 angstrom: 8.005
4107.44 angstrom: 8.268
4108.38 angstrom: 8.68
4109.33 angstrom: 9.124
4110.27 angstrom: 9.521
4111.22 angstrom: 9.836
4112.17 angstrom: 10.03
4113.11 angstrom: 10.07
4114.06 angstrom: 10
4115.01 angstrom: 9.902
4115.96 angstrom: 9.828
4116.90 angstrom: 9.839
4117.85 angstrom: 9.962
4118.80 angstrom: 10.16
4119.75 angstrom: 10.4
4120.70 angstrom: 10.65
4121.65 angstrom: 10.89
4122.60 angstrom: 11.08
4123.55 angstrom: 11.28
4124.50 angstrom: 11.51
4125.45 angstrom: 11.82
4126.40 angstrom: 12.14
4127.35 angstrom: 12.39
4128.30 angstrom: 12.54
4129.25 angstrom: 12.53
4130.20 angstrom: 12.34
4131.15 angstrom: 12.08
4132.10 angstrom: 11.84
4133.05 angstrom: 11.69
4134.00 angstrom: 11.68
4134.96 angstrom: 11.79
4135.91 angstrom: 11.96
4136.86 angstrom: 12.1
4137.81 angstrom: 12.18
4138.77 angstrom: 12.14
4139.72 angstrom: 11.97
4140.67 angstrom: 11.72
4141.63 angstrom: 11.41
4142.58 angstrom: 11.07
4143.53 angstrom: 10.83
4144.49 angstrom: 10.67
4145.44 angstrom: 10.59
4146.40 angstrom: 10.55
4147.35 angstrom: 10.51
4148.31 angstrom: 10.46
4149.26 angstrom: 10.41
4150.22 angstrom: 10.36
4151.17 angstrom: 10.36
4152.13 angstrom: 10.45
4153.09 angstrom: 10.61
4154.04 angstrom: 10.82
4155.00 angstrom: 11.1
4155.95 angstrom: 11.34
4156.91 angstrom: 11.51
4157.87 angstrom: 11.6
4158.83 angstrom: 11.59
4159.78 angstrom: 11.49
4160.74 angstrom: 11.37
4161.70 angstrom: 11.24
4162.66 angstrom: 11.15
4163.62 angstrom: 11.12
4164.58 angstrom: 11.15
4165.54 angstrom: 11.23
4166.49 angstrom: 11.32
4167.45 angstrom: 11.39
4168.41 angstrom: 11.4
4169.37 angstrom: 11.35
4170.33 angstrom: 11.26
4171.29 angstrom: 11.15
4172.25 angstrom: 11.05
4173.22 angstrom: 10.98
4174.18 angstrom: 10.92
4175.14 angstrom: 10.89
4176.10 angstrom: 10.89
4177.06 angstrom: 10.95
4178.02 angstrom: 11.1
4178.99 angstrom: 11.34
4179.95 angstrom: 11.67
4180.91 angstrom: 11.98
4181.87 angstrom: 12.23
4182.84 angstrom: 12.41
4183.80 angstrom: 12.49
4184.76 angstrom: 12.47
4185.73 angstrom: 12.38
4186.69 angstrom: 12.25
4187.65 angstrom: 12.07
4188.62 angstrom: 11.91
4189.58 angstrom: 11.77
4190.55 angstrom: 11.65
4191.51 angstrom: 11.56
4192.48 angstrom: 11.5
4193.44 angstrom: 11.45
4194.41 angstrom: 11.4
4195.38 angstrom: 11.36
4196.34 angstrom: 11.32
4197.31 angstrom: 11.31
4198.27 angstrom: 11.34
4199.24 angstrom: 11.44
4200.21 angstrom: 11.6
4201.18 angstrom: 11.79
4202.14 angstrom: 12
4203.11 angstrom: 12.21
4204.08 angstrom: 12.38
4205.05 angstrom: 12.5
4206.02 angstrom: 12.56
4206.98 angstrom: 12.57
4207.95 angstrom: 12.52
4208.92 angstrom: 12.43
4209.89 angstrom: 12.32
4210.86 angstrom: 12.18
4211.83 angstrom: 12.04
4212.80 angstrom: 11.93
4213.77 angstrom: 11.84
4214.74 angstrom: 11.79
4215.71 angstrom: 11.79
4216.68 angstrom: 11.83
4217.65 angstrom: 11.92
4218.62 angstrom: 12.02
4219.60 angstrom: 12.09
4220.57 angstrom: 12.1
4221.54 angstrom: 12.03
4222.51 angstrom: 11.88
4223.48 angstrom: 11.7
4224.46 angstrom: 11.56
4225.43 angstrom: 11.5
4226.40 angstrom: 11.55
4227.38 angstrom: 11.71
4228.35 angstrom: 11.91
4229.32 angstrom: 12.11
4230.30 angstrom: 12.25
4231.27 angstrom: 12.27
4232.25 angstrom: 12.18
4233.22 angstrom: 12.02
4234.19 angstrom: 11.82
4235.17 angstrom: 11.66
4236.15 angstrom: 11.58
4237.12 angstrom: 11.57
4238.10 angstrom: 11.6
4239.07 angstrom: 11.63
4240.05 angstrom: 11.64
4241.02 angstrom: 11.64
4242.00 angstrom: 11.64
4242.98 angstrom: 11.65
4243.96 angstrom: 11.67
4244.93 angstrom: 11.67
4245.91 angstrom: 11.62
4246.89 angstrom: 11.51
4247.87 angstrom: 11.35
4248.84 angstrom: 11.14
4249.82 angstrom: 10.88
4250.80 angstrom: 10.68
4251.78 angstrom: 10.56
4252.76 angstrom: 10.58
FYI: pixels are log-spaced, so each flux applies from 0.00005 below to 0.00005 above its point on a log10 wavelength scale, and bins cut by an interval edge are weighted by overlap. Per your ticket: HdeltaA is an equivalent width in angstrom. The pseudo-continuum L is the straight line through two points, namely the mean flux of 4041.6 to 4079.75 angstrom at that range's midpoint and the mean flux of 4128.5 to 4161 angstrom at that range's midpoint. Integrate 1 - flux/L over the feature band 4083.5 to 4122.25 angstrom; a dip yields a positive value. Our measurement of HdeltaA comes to 4.5 angstrom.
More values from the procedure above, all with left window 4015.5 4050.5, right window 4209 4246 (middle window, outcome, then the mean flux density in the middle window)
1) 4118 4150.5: 0.9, 11.4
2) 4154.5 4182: 1.1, 11.3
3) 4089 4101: 1.5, 10.2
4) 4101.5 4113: 3.0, 8.67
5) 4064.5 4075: 0.2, 11.4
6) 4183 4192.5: -0.2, 12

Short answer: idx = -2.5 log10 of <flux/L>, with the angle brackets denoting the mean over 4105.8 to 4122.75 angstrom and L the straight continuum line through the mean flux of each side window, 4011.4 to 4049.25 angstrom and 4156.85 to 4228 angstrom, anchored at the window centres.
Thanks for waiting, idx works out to 0.20 mag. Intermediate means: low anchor 11.7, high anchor 11.7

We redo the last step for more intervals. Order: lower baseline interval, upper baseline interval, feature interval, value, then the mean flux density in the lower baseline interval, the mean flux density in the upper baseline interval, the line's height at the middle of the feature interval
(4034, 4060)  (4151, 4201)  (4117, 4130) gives 0.01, 11.5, 11.4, 11.4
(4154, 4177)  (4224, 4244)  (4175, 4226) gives -0.03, 11.2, 11.8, 11.5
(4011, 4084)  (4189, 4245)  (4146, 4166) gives 0.07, 11.5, 11.8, 11.7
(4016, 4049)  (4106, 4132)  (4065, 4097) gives -0.04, 11.6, 10.6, 11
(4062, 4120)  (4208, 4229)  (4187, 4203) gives 0.00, 10.5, 11.9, 11.7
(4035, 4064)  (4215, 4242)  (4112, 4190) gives 0.03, 11.4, 11.8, 11.6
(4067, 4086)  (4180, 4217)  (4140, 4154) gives 0.10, 11.5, 12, 11.8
